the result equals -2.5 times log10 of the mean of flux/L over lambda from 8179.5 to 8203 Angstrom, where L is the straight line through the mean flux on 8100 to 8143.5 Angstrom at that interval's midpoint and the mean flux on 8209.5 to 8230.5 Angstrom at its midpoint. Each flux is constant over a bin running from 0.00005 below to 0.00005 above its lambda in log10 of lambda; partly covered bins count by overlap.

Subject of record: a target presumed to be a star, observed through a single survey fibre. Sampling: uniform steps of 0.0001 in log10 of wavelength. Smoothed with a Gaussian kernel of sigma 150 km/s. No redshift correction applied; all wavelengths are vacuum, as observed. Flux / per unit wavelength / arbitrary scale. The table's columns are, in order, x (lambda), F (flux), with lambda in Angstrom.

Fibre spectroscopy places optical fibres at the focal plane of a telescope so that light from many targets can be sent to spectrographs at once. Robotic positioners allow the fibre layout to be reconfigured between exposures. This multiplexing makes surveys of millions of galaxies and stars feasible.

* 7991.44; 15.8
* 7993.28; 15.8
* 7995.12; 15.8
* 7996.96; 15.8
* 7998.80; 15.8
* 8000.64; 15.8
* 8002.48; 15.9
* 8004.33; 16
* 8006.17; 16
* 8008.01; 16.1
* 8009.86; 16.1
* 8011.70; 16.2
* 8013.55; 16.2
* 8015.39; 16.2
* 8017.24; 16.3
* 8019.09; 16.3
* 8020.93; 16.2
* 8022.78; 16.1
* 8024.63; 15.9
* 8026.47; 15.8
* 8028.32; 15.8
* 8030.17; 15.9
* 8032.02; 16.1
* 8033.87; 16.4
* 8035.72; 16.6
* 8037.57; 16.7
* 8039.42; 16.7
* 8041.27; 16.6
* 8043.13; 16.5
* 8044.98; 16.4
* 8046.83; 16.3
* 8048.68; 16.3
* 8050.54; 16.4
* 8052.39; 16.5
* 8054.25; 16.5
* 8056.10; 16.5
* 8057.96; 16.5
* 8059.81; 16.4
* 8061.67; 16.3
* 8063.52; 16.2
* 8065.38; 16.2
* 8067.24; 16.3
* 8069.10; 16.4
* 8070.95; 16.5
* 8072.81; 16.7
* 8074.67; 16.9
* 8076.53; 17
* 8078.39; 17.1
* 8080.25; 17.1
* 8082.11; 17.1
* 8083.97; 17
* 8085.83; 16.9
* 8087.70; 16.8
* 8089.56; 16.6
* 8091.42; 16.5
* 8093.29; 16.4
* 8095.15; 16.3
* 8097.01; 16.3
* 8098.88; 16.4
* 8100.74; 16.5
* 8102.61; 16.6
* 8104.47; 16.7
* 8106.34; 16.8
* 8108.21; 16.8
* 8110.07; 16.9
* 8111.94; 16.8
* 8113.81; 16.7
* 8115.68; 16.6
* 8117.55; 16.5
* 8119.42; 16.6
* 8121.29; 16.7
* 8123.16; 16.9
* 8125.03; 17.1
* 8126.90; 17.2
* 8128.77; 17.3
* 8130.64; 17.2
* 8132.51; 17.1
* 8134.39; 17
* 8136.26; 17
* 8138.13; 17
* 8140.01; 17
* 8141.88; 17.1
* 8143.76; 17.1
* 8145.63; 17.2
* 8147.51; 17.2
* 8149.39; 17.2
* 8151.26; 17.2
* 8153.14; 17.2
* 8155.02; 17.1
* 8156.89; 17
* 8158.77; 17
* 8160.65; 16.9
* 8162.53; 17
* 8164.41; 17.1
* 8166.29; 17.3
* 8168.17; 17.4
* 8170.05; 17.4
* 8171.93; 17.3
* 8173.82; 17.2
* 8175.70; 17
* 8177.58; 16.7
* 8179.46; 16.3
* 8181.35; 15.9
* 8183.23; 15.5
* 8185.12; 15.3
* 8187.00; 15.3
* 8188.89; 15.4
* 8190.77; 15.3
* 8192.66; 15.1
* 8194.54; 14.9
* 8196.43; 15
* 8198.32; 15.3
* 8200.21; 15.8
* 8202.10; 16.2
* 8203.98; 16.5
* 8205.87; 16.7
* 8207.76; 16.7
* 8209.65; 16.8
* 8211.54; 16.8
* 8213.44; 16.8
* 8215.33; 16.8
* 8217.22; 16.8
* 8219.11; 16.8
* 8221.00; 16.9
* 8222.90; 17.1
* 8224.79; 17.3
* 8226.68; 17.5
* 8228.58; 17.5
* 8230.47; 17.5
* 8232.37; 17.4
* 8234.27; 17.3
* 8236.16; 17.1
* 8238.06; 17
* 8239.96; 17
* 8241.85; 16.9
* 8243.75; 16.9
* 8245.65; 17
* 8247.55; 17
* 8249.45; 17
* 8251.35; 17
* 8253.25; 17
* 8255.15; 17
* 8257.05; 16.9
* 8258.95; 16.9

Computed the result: 0.10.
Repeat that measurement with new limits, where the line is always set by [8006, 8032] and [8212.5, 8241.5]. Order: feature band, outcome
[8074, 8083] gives -0.04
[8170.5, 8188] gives 0.04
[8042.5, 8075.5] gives -0.01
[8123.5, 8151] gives -0.03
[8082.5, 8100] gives -0.01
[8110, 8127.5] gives -0.01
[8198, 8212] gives 0.04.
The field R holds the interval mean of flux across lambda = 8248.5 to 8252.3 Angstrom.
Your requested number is 17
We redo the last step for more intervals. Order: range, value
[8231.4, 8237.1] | 17.3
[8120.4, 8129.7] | 17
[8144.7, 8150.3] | 17.2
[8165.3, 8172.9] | 17.3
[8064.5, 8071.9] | 16.4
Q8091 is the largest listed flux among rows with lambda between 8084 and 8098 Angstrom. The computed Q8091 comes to 16.9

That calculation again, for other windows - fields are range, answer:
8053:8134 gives 17.3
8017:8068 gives 16.7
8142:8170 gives 17.4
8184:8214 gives 16.8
